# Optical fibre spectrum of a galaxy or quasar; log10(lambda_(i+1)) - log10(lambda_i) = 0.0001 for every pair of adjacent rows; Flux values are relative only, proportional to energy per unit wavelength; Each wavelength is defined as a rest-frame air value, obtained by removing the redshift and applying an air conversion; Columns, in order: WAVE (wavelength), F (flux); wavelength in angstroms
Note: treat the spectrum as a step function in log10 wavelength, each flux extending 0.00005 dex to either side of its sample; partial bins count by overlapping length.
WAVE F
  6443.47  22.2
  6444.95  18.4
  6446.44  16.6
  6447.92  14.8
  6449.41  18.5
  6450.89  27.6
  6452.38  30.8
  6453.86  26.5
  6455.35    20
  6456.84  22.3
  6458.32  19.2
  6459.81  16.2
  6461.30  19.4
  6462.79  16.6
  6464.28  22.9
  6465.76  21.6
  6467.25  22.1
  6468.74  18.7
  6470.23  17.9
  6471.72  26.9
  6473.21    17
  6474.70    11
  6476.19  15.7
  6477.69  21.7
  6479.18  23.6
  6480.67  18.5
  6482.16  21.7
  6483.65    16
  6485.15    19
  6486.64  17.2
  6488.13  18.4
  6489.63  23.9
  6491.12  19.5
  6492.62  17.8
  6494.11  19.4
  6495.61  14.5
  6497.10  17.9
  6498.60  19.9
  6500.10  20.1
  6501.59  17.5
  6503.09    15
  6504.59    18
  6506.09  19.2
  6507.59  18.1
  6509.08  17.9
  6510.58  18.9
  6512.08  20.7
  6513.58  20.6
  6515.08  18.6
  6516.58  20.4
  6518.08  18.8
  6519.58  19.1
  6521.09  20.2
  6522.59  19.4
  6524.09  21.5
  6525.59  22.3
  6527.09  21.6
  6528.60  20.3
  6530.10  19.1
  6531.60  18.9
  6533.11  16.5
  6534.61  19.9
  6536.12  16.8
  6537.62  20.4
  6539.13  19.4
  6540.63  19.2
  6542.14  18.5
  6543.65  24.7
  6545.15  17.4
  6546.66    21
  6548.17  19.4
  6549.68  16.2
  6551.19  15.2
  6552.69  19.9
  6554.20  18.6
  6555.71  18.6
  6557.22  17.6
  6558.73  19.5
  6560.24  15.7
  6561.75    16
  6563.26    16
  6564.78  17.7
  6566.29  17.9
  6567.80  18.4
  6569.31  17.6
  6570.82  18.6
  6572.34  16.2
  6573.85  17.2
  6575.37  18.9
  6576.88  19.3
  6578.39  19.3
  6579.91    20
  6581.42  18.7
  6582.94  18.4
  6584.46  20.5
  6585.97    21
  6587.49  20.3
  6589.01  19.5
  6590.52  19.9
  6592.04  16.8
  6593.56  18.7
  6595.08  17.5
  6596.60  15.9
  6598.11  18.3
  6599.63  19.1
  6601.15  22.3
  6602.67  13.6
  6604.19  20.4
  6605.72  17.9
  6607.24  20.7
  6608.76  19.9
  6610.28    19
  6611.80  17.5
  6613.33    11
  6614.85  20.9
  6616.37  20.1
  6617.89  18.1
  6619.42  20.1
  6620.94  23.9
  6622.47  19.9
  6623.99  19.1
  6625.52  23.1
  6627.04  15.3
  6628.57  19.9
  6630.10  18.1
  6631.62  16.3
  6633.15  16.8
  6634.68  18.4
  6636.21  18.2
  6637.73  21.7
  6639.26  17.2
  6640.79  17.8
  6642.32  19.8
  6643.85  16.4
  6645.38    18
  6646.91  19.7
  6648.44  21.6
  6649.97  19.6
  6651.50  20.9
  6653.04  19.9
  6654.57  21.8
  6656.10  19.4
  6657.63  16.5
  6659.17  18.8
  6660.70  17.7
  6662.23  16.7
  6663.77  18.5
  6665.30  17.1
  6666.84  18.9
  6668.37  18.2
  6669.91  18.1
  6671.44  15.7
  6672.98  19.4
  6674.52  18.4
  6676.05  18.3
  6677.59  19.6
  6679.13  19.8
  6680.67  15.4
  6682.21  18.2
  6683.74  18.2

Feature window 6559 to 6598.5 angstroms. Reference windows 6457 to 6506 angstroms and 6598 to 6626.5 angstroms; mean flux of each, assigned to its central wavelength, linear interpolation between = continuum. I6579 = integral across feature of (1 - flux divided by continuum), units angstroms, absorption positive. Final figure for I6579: 1.8 angstroms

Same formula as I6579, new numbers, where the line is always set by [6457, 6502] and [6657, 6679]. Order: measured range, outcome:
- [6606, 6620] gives -0.1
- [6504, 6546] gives -1.5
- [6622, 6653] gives -1.2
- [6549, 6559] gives 0.4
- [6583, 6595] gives -0.6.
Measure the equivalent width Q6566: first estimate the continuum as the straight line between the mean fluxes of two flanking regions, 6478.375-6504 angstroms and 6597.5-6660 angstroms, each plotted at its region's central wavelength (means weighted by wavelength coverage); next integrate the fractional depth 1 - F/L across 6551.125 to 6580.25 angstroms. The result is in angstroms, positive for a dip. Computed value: 1.5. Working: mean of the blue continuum 18.8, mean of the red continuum 19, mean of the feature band 17.9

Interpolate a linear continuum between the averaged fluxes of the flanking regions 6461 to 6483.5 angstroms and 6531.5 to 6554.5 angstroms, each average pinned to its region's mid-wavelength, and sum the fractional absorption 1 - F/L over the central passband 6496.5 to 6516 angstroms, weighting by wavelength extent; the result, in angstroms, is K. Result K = 0.6 angstroms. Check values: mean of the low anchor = 19.6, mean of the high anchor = 18.9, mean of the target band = 18.7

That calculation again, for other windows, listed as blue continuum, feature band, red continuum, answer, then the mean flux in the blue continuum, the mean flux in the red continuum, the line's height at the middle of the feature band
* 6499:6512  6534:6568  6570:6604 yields 0.11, 18.3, 18.7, 18.5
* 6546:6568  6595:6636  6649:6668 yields -0.54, 17.8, 18.8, 18.4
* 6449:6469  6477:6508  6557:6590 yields 2.78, 21.7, 18.4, 20.8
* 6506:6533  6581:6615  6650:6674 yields 0.89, 19.7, 18.5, 19.1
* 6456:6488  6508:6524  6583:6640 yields -0.31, 19.3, 18.8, 19.1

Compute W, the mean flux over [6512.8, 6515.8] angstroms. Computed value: 19.6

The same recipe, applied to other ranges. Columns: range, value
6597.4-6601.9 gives 19.9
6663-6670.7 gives 18.2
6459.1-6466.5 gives 19.4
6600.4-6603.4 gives 18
